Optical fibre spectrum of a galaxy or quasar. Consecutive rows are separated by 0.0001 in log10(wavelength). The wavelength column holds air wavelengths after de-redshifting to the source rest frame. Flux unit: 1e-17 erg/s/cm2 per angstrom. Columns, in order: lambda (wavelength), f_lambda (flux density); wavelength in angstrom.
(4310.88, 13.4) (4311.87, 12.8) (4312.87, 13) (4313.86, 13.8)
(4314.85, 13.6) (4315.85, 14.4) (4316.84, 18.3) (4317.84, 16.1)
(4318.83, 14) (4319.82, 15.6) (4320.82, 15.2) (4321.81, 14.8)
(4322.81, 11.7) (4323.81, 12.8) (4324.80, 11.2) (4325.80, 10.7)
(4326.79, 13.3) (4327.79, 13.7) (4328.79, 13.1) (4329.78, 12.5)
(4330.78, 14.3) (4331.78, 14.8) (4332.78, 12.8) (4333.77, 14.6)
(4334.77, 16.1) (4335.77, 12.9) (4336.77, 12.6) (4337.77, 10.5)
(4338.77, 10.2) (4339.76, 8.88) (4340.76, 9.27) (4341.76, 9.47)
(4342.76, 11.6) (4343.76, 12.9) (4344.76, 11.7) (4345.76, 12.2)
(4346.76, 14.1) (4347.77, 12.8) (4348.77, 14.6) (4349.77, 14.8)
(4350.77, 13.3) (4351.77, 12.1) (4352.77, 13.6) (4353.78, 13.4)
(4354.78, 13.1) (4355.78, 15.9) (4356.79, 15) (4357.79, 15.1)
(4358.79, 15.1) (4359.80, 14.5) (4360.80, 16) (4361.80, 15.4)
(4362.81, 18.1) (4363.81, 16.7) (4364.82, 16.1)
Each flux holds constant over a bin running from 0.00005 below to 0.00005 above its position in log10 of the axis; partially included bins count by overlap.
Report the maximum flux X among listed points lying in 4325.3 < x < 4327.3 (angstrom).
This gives 13.3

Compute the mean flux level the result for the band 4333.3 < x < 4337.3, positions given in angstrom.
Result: 14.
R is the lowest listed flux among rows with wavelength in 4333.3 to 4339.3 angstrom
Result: 10.2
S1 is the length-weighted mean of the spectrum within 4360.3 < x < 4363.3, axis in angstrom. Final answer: 16.5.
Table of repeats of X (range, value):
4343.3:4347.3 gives 14.1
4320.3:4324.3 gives 15.2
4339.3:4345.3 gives 12.9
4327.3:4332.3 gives 14.8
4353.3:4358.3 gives 15.9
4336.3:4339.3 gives 12.6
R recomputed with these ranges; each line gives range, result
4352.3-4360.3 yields 13.1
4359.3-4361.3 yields 14.5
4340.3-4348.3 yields 9.27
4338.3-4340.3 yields 8.88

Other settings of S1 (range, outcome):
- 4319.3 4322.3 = 15.2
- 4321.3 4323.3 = 13.3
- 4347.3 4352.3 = 13.5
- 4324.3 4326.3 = 11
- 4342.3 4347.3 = 12.5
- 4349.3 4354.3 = 13.4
